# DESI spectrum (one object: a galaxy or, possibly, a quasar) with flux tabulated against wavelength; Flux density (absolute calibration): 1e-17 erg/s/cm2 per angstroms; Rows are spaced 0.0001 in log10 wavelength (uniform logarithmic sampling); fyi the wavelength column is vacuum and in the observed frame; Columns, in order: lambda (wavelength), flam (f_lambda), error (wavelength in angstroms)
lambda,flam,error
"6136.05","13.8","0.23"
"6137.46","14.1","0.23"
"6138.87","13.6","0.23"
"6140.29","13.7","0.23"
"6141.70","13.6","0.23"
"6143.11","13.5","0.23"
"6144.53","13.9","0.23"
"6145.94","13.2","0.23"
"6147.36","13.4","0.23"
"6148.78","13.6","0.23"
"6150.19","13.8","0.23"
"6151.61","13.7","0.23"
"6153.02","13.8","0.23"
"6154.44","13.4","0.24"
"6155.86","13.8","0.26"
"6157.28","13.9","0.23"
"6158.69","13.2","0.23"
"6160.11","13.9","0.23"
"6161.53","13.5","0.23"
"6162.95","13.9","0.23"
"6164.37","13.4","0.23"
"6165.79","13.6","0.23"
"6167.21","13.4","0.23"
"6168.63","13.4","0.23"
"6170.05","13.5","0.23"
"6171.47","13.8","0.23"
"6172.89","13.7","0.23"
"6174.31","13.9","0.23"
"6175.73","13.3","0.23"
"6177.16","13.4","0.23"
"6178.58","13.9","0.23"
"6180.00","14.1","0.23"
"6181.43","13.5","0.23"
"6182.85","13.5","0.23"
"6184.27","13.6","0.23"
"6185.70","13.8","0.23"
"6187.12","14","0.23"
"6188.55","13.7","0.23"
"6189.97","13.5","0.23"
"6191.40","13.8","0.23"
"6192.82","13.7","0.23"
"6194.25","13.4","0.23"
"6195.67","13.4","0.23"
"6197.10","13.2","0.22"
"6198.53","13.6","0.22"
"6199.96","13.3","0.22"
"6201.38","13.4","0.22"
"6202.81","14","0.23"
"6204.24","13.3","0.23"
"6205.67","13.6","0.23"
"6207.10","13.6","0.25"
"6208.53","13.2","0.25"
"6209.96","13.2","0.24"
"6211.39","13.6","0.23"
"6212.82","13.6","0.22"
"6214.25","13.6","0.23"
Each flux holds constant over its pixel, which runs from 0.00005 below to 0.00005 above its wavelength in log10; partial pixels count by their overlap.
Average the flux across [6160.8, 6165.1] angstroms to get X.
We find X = 13.6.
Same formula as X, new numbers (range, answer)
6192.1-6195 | 13.6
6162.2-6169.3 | 13.5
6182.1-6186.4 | 13.6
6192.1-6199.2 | 13.5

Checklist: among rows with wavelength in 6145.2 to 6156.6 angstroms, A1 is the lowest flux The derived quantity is 13.2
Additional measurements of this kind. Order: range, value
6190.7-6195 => 13.4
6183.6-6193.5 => 13.5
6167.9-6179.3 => 13.3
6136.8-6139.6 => 13.6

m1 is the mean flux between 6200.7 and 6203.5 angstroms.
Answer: 13.7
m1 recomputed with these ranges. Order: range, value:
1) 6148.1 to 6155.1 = 13.7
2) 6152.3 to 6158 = 13.7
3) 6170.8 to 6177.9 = 13.6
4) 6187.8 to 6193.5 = 13.7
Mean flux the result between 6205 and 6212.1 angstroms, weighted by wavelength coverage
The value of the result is 13.4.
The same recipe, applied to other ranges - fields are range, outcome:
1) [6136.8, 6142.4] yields 13.7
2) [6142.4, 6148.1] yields 13.5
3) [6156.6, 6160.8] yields 13.7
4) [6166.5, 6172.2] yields 13.5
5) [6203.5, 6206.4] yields 13.4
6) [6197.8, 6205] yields 13.5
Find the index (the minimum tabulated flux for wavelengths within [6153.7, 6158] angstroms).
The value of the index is 13.4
